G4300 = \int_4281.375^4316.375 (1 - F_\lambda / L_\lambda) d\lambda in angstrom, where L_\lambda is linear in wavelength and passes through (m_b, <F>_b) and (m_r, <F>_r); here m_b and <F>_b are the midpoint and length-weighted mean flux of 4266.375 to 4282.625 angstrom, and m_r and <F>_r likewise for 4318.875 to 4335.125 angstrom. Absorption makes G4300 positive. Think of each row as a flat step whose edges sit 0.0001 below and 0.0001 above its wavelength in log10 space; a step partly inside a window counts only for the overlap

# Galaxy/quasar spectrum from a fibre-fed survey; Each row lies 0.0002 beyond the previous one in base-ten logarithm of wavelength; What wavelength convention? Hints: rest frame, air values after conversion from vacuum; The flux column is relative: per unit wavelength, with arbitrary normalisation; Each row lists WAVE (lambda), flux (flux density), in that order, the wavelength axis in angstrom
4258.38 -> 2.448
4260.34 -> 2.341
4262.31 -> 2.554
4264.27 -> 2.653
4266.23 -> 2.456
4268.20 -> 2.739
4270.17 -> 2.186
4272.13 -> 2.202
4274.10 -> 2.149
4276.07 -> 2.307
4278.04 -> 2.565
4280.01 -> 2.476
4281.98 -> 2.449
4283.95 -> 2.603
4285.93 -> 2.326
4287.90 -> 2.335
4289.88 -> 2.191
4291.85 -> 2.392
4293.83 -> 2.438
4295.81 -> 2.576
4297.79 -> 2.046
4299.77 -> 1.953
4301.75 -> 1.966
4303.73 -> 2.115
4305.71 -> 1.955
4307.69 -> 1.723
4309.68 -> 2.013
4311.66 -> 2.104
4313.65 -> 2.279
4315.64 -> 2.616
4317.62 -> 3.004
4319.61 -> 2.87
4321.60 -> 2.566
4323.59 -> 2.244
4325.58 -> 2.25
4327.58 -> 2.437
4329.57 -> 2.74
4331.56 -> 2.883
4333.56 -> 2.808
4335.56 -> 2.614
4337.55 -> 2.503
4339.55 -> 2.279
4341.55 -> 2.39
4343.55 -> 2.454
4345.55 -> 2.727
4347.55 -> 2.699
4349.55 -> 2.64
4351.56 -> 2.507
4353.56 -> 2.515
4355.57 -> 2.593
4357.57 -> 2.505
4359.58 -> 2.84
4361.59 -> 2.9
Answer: 3.7 angstrom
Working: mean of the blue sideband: 2.39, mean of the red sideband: 2.59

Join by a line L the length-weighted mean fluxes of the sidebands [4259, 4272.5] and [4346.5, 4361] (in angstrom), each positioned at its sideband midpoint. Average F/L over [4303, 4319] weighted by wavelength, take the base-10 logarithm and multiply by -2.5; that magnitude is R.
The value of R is 0.14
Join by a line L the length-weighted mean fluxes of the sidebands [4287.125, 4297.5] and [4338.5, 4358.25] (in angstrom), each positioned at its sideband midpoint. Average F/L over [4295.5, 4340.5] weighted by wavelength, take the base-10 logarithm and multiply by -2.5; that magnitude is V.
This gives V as 0.03 mag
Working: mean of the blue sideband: 2.36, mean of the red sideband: 2.53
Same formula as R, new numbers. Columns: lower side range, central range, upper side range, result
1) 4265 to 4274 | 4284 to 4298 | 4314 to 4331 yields 0.05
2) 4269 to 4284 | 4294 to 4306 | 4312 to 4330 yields 0.15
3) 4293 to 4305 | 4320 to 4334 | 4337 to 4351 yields -0.07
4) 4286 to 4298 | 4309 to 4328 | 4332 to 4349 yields 0.01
